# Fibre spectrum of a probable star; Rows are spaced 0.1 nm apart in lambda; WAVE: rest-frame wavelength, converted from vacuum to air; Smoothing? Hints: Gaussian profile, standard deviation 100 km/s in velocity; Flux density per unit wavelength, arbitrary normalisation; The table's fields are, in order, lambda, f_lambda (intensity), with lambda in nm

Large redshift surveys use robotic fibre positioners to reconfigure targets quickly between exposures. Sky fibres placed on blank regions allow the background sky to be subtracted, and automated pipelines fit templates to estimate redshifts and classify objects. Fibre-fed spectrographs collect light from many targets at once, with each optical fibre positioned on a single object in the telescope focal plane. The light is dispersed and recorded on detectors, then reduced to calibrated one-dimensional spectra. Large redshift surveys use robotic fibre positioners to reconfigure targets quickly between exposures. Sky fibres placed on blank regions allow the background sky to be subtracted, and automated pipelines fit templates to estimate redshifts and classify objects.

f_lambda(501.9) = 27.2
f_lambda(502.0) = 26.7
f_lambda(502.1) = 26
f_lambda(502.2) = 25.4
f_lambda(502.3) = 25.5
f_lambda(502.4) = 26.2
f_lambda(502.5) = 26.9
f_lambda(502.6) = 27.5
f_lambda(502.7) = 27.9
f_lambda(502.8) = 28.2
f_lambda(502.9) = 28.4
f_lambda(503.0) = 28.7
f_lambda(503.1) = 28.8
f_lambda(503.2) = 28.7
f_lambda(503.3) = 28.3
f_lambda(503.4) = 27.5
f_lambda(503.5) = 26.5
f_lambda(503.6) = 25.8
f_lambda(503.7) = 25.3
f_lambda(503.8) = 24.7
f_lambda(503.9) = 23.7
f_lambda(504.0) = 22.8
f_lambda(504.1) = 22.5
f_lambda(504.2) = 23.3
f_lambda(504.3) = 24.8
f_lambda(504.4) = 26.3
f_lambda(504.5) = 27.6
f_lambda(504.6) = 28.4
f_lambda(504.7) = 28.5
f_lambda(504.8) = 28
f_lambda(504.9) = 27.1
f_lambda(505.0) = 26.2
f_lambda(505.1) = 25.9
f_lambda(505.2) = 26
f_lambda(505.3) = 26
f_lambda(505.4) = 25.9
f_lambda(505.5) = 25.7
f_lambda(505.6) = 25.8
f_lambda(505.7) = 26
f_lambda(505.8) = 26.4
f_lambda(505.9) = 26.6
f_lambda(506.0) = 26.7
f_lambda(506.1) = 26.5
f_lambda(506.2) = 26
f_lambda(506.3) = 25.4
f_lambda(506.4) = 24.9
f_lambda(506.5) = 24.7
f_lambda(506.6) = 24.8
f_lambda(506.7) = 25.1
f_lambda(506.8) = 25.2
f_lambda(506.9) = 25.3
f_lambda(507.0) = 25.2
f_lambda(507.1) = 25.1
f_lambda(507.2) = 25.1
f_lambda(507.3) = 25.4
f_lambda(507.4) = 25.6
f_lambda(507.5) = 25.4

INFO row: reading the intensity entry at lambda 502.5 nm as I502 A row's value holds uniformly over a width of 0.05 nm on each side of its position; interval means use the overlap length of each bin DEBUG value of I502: 26.9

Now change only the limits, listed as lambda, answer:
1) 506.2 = 26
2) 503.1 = 28.8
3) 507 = 25.2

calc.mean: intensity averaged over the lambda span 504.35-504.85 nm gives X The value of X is 27.8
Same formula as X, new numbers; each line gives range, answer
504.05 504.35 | 23.5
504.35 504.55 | 26.9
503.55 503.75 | 25.6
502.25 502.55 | 26.2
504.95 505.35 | 26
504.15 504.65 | 26.1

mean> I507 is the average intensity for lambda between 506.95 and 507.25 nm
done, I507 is 25.1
